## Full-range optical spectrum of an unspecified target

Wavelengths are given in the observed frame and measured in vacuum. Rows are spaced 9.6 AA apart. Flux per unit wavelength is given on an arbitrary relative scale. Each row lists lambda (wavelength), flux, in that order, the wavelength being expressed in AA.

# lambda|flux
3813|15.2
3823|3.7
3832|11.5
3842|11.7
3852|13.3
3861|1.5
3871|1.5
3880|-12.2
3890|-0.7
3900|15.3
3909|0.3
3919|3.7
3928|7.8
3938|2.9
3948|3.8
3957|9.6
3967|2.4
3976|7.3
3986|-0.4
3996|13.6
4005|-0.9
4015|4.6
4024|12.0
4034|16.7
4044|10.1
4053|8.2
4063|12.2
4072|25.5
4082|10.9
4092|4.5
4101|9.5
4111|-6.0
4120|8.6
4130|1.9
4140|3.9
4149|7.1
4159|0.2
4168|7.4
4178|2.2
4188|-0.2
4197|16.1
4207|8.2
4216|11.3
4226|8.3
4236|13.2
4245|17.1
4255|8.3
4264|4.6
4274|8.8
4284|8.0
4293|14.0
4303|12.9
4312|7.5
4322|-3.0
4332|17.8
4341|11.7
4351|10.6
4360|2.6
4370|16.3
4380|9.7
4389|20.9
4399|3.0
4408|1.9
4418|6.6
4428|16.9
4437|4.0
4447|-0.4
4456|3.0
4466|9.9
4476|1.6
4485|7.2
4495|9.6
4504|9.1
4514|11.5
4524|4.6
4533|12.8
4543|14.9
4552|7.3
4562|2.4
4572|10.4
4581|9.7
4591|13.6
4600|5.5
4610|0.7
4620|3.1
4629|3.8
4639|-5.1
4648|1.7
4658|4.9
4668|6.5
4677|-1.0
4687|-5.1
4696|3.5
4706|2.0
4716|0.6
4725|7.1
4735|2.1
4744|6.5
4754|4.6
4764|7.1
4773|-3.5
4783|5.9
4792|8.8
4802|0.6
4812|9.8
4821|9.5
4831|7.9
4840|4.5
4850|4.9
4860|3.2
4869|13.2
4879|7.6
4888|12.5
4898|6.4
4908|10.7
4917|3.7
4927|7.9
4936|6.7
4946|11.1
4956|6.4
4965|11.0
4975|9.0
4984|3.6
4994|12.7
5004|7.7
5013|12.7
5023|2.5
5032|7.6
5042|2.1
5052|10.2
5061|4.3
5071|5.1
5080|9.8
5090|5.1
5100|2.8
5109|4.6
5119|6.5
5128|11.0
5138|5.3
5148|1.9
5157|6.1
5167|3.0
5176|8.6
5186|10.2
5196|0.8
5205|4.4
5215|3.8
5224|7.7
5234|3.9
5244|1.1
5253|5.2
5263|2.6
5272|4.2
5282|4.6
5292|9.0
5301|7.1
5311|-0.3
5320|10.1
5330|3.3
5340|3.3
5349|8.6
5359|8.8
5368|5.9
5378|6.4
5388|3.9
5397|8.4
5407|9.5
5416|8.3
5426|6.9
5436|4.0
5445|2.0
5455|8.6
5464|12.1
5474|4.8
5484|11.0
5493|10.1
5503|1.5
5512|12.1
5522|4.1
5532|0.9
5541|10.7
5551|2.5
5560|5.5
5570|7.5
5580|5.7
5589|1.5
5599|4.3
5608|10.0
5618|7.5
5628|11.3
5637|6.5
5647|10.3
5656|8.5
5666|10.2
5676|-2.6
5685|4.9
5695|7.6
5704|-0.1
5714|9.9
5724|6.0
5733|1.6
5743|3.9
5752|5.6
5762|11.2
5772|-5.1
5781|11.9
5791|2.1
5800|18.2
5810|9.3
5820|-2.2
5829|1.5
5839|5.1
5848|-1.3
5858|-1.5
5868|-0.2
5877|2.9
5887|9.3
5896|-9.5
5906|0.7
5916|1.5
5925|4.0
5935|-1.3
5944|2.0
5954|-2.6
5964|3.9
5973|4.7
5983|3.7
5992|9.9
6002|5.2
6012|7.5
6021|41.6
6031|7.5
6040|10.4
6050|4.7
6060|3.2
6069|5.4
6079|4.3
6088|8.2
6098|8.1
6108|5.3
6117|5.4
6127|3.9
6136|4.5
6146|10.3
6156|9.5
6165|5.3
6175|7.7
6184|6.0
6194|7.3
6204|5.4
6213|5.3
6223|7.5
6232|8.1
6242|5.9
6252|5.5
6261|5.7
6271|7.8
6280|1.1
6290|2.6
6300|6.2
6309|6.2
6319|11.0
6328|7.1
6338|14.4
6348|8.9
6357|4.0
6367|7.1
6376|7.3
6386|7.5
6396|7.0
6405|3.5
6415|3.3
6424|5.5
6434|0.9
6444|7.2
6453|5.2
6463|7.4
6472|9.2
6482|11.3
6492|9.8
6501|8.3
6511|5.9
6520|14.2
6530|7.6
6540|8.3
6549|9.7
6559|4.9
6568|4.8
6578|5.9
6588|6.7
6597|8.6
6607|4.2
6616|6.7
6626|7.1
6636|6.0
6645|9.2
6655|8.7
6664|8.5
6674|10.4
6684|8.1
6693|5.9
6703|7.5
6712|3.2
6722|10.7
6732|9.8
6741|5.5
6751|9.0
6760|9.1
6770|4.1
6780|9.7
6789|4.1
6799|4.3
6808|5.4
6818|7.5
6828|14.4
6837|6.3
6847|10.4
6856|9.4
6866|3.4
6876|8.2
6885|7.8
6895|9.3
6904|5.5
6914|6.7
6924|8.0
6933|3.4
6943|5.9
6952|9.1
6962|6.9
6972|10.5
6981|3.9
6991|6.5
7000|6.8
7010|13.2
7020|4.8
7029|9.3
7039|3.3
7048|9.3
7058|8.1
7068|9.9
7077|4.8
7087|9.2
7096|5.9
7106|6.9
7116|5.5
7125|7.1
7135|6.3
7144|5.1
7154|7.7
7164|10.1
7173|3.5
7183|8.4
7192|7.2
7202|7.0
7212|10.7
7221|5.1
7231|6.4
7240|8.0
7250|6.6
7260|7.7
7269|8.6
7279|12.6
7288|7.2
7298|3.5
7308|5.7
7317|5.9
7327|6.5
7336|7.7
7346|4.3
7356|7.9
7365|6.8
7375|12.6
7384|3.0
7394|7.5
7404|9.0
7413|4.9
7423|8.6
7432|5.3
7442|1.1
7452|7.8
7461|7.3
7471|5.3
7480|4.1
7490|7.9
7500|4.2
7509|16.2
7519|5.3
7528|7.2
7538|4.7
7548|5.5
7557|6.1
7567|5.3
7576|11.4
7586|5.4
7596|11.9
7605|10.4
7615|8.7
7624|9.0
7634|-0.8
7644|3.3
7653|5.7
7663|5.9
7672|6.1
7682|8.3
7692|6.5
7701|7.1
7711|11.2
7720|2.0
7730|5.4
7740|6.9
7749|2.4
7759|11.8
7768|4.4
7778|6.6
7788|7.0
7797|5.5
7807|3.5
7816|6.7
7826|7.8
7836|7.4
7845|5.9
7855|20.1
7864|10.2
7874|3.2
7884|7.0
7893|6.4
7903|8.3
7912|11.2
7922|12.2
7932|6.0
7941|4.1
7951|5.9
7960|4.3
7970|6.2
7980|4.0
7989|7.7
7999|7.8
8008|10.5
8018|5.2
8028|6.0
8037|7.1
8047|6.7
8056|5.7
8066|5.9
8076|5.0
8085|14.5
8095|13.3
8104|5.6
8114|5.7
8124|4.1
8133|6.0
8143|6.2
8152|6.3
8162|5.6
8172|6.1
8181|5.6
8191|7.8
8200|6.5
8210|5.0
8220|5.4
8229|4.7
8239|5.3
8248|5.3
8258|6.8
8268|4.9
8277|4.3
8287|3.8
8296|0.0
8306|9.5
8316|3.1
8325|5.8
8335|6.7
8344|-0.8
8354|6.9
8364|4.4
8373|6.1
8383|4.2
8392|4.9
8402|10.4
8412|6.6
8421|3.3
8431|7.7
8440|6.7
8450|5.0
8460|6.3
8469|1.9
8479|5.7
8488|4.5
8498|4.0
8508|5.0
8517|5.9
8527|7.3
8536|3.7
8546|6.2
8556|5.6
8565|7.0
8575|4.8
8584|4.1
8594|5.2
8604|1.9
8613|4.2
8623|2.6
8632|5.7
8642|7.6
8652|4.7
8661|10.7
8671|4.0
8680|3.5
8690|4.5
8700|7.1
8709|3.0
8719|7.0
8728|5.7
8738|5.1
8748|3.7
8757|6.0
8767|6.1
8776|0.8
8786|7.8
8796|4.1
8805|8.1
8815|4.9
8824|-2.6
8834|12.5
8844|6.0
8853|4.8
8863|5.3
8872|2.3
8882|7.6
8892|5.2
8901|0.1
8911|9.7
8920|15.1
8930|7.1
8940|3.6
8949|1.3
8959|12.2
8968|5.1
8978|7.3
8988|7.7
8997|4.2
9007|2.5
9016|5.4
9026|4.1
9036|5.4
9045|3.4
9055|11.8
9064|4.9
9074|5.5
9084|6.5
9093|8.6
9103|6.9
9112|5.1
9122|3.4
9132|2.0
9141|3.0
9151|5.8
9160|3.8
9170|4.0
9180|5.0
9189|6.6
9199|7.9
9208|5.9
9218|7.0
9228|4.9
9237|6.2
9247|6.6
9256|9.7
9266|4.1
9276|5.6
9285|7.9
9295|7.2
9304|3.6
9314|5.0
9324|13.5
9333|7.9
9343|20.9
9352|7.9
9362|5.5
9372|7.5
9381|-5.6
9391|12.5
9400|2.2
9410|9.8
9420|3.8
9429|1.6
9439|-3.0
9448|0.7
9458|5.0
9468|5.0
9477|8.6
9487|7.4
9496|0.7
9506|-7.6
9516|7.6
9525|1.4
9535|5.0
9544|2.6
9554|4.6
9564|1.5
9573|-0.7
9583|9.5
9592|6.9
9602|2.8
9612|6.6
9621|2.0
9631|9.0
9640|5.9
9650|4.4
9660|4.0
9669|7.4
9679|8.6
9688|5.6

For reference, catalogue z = 0.62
